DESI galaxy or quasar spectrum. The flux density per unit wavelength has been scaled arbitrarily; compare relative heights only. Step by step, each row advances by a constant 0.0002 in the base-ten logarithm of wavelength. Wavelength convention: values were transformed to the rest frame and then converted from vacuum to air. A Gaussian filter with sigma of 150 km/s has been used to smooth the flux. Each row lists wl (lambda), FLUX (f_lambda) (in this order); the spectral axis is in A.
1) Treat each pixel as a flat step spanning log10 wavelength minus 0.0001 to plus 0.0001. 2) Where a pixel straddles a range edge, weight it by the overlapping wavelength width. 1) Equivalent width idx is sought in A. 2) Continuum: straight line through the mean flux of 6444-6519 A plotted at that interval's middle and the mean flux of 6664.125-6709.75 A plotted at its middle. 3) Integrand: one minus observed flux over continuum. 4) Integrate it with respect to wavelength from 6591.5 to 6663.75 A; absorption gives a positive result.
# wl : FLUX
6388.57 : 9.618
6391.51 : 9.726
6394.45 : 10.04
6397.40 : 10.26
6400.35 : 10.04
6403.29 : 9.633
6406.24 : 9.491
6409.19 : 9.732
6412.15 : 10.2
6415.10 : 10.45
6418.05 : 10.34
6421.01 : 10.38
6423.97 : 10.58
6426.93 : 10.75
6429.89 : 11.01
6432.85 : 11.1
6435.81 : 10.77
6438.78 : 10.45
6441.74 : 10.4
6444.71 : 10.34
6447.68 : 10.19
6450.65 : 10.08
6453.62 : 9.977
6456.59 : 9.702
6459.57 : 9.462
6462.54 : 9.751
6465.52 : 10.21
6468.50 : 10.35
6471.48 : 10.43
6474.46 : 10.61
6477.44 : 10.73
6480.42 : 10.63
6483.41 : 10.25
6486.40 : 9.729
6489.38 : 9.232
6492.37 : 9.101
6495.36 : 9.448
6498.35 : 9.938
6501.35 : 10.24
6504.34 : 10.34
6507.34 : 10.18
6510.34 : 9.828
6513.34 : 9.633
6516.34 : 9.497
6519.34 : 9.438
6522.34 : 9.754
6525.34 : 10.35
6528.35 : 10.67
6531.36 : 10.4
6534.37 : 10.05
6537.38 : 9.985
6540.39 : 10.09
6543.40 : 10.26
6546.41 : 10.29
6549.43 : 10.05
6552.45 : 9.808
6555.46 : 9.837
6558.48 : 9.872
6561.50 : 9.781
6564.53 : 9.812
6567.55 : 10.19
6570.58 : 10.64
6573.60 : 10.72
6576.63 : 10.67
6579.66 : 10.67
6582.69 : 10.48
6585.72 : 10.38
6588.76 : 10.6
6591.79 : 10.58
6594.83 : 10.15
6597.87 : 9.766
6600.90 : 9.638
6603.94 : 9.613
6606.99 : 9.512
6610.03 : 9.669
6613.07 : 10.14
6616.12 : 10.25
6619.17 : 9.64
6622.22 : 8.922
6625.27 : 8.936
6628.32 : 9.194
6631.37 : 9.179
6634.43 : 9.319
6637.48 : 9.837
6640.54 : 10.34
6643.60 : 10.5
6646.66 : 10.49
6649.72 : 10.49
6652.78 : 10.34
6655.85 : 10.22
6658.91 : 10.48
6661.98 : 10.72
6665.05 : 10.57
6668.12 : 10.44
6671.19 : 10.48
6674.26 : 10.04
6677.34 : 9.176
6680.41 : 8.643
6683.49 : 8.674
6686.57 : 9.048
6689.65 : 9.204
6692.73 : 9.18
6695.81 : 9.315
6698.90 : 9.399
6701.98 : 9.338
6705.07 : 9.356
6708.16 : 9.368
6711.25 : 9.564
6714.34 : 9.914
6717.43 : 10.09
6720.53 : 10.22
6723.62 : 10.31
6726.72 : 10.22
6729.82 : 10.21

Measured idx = -2.2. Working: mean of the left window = 9.98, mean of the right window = 9.47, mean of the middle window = 9.9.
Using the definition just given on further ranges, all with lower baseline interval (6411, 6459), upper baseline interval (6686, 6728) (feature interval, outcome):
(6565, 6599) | -1.5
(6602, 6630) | 1.0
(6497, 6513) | 0.2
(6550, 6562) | 0.2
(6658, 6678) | -1.2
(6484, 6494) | 0.8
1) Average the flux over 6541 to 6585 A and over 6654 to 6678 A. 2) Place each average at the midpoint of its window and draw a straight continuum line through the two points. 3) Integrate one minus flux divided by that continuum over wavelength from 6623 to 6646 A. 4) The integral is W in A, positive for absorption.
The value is 1.5 A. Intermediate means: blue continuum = 10.2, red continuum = 10.3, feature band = 9.63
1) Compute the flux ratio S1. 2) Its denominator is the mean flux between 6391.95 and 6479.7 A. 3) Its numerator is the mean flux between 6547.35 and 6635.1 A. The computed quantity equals 0.97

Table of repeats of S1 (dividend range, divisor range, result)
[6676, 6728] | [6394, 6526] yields 0.94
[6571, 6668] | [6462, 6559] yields 1.00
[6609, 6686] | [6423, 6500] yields 0.97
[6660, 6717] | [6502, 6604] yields 0.95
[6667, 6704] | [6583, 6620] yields 0.94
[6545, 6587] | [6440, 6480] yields 1.00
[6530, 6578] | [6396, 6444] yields 0.98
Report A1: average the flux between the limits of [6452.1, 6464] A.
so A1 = 9.73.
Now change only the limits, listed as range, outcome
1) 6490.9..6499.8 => 9.5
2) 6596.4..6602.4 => 9.72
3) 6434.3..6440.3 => 10.6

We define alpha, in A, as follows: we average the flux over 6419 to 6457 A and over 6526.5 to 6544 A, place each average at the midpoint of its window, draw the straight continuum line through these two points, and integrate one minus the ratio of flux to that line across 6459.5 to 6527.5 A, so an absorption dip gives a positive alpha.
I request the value 2.3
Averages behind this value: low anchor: 10.5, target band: 9.98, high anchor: 10.2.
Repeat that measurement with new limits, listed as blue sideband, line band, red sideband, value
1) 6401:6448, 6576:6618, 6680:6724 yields -1.5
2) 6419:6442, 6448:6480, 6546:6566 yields 1.0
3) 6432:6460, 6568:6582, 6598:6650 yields -1.1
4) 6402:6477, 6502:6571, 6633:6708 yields 0.3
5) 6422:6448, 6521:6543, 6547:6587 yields 0.3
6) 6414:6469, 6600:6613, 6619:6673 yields 0.5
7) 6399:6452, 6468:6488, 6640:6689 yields -0.2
